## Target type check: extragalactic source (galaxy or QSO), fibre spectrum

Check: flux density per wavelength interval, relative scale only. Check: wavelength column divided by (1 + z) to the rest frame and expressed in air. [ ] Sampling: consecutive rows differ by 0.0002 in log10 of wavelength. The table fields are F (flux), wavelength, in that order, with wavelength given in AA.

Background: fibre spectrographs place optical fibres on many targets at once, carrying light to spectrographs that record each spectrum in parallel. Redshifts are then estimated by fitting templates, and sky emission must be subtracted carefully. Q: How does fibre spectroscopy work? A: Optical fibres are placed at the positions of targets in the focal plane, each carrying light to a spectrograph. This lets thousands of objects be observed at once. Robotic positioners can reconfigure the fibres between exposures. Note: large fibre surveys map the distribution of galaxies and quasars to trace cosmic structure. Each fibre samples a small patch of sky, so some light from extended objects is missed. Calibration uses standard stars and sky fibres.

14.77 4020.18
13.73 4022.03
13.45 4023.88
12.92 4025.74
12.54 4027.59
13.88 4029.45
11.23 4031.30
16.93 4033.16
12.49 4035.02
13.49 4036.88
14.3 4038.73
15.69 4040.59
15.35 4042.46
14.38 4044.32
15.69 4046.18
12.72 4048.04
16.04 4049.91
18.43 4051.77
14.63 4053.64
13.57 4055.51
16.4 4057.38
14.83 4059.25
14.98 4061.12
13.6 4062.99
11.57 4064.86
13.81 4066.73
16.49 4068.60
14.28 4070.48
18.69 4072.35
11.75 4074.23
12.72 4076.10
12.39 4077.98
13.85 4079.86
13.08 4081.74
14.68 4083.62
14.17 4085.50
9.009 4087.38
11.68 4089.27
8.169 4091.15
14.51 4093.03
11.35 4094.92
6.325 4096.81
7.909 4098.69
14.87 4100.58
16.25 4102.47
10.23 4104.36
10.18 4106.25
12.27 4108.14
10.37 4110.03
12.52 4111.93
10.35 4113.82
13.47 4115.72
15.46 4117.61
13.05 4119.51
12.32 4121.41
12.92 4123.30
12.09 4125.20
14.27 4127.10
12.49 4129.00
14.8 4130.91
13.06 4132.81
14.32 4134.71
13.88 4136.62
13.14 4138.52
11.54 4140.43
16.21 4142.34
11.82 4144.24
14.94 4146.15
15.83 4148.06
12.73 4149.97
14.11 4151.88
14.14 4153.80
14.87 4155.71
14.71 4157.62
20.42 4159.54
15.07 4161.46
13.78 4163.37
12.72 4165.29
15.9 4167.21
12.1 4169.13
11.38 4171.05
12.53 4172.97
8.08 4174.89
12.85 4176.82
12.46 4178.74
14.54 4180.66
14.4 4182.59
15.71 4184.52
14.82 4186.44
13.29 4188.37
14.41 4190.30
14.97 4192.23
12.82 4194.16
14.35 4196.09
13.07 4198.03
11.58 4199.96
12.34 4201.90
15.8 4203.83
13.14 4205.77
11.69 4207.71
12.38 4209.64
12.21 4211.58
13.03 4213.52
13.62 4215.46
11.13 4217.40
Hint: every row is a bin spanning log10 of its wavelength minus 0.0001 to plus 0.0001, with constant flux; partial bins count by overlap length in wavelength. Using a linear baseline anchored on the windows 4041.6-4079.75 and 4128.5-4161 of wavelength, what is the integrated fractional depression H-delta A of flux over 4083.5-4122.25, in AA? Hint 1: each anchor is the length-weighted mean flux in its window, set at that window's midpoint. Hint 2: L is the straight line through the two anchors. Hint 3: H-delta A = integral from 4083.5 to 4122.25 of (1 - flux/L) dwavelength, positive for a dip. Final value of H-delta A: 7.1 AA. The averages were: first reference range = 14.6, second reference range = 14.3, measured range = 11.8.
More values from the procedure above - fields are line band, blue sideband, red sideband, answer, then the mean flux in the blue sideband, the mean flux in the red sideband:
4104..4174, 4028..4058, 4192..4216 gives 1.4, 14.6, 13.1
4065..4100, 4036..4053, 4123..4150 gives 4.9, 15.1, 13.6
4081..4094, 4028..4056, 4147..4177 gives 1.9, 14.6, 13.8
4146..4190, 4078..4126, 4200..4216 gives -4.8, 12.1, 12.9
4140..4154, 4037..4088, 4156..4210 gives -0.1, 14.4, 13.6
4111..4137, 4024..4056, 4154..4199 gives 1.6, 14.4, 13.9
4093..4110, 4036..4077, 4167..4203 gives 3.4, 14.7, 13.2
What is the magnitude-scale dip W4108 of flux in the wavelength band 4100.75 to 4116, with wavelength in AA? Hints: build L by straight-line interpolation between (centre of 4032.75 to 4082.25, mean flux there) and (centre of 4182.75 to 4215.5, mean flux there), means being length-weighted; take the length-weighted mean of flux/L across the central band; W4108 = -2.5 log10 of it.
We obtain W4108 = 0.18 mag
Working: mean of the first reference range 14.5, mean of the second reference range 13.5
